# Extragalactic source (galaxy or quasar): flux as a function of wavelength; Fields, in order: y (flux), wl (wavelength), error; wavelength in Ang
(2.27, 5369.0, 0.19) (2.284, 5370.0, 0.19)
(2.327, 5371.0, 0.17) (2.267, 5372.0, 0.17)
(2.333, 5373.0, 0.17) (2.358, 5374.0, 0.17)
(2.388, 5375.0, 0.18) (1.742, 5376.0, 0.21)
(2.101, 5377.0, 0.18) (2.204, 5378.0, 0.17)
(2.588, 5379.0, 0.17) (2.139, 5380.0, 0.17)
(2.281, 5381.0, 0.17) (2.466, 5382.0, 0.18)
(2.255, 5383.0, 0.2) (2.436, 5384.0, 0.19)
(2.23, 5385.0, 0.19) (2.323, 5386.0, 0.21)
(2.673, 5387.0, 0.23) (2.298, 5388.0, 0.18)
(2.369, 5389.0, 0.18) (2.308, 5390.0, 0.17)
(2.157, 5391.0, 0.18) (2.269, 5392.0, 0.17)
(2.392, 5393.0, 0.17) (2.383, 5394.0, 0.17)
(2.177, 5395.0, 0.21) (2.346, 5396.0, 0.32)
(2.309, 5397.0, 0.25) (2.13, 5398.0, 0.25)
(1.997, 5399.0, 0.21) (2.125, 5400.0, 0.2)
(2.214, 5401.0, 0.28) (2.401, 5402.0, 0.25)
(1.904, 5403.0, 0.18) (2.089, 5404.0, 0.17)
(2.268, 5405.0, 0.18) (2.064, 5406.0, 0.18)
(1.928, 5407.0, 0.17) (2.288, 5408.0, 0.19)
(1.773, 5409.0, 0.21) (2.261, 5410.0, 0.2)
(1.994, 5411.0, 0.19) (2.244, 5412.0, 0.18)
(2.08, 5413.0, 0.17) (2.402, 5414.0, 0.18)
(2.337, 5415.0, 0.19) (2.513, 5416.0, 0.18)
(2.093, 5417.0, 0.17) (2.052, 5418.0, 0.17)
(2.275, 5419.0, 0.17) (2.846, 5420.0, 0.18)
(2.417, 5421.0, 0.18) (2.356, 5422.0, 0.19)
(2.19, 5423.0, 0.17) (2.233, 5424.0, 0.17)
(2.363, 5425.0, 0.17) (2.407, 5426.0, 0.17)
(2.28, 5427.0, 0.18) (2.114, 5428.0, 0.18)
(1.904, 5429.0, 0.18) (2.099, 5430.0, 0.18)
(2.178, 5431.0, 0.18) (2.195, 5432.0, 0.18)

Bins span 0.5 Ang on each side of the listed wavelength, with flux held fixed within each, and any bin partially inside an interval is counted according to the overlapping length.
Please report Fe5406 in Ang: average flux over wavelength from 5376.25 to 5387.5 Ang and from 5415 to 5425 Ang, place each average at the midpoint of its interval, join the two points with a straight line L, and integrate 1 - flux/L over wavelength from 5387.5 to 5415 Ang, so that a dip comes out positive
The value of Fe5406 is 1.6 Ang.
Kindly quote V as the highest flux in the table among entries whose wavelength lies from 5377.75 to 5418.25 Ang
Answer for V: 2.673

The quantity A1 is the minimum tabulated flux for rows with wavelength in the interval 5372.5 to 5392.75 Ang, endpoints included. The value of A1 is 1.742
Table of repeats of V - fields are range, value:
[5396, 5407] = 2.401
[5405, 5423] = 2.846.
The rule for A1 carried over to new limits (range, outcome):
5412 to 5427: 2.052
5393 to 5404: 1.904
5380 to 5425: 1.773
